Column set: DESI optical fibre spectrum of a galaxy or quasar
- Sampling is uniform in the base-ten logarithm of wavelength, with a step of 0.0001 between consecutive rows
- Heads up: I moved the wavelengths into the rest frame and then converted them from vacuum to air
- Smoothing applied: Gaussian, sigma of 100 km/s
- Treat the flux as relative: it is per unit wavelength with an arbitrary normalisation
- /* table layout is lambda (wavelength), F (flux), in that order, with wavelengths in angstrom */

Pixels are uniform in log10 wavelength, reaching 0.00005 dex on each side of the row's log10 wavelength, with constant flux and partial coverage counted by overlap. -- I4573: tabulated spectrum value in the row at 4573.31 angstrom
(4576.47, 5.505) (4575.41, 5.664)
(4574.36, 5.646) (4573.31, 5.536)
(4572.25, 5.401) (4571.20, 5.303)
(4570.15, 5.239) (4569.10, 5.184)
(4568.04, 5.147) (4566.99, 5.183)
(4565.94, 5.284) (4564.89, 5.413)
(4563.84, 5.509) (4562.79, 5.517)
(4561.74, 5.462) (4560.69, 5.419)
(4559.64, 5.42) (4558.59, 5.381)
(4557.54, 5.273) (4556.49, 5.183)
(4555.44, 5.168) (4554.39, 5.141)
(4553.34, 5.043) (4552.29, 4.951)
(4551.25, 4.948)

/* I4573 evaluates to 5.536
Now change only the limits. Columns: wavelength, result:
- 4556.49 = 5.183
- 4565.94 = 5.284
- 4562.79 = 5.517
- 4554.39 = 5.141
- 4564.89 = 5.413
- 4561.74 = 5.462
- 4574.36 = 5.646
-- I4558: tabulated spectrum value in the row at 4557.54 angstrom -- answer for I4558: 5.273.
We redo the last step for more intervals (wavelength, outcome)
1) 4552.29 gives 4.951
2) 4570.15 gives 5.239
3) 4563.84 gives 5.509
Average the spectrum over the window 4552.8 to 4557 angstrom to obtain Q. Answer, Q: 5.13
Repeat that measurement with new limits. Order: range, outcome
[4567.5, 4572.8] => 5.25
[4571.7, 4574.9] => 5.53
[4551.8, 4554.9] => 5.04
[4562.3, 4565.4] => 5.48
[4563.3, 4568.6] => 5.31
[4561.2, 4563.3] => 5.49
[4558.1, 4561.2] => 5.41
